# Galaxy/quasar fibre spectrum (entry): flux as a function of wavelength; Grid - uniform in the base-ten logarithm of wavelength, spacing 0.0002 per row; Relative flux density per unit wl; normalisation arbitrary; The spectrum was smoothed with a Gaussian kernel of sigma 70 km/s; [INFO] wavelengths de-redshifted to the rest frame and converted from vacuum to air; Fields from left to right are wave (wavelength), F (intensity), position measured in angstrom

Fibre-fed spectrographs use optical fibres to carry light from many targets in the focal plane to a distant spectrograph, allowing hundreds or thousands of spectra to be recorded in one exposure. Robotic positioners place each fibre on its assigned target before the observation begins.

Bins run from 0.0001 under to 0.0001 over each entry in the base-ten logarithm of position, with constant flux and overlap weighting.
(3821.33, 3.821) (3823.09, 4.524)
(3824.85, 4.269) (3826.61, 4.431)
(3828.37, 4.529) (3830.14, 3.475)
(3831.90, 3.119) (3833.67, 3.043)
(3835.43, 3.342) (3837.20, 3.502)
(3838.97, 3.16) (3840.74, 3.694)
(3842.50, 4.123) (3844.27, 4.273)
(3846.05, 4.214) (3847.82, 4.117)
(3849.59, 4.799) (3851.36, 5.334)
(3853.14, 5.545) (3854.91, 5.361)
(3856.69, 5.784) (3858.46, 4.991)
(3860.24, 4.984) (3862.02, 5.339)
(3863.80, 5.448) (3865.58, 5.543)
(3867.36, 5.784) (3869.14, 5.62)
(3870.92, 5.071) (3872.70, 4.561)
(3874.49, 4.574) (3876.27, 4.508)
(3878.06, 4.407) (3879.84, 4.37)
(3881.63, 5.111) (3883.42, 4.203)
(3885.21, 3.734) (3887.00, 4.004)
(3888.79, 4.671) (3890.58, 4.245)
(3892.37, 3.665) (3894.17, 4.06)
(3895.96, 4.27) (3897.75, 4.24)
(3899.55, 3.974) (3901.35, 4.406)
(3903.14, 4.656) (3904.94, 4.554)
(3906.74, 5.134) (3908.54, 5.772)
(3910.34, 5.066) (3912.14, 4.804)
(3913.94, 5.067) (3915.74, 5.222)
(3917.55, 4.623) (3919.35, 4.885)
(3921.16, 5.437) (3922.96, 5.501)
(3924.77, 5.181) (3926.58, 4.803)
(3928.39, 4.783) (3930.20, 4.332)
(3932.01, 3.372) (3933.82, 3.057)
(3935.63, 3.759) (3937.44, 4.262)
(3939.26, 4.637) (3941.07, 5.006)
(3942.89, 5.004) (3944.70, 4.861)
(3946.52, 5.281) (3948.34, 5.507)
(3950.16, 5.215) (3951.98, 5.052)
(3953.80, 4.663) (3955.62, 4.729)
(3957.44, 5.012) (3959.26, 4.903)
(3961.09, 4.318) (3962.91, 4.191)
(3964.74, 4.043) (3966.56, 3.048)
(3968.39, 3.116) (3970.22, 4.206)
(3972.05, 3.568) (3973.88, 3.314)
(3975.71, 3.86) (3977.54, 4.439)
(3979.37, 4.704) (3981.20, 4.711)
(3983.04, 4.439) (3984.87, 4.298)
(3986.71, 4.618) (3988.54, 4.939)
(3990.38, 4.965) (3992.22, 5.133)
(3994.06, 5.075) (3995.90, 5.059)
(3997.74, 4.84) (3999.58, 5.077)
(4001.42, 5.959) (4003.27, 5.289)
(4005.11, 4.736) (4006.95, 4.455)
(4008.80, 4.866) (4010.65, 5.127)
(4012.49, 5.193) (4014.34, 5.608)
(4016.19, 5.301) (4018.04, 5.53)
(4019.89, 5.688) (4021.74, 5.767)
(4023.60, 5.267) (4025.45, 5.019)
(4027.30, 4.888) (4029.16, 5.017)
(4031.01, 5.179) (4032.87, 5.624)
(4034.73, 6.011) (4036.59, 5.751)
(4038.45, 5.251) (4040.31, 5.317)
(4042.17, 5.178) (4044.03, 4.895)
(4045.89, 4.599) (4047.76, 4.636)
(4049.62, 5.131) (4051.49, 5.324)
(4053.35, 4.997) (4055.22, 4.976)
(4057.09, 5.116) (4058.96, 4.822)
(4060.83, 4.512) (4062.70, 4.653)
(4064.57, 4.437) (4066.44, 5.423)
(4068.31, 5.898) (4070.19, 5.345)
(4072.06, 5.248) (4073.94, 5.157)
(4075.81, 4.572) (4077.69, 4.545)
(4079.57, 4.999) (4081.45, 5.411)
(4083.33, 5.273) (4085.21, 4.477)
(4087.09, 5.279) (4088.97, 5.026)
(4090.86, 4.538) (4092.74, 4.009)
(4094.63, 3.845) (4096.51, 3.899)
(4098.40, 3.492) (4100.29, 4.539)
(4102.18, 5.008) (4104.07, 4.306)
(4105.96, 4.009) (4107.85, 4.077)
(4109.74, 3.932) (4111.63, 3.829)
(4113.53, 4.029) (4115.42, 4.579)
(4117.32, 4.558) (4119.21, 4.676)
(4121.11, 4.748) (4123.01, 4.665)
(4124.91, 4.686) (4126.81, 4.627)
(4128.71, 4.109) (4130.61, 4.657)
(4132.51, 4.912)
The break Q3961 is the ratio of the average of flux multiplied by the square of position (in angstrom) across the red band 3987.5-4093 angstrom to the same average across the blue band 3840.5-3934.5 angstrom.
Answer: 1.17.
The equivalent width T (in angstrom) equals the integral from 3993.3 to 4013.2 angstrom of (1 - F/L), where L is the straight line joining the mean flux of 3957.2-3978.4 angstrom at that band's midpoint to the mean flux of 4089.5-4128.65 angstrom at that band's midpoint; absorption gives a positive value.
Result -4.95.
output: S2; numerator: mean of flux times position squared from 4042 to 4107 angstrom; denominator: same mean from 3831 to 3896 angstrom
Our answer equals 1.18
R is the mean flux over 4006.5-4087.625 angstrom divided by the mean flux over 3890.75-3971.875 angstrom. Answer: 1.12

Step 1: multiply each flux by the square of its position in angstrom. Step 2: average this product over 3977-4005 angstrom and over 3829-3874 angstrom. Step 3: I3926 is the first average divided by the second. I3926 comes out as 1.2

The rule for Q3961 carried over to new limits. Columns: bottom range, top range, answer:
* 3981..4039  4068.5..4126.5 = 0.93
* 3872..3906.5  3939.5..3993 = 1.08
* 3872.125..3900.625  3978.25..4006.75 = 1.21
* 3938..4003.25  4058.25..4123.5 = 1.06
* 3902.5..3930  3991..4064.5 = 1.08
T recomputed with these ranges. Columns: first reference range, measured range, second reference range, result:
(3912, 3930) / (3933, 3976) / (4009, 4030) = 6.22 angstrom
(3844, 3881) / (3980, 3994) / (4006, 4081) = 0.94 angstrom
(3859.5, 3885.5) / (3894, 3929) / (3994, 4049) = 1.05 angstrom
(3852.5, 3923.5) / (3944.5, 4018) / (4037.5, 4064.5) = 2.84 angstrom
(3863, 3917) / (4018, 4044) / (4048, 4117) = -3.80 angstrom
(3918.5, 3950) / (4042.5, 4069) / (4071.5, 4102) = -1.71 angstrom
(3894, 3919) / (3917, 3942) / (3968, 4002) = 0.71 angstrom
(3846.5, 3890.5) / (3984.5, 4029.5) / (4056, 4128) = -3.69 angstrom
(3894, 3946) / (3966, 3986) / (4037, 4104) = 3.10 angstrom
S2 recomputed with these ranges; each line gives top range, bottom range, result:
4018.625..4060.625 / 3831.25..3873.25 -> 1.23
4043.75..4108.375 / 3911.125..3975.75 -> 1.12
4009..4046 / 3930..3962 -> 1.20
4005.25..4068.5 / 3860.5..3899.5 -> 1.20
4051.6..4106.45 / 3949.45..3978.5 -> 1.19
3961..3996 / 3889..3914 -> 0.98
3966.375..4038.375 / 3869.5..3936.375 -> 1.13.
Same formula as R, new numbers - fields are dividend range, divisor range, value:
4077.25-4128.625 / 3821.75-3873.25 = 0.98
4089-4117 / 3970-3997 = 0.93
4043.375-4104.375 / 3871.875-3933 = 1.05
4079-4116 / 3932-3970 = 0.99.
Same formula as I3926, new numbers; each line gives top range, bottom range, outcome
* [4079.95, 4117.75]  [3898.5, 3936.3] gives 1.03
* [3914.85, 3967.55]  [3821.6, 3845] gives 1.29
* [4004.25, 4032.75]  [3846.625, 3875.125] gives 1.09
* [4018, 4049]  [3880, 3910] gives 1.27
